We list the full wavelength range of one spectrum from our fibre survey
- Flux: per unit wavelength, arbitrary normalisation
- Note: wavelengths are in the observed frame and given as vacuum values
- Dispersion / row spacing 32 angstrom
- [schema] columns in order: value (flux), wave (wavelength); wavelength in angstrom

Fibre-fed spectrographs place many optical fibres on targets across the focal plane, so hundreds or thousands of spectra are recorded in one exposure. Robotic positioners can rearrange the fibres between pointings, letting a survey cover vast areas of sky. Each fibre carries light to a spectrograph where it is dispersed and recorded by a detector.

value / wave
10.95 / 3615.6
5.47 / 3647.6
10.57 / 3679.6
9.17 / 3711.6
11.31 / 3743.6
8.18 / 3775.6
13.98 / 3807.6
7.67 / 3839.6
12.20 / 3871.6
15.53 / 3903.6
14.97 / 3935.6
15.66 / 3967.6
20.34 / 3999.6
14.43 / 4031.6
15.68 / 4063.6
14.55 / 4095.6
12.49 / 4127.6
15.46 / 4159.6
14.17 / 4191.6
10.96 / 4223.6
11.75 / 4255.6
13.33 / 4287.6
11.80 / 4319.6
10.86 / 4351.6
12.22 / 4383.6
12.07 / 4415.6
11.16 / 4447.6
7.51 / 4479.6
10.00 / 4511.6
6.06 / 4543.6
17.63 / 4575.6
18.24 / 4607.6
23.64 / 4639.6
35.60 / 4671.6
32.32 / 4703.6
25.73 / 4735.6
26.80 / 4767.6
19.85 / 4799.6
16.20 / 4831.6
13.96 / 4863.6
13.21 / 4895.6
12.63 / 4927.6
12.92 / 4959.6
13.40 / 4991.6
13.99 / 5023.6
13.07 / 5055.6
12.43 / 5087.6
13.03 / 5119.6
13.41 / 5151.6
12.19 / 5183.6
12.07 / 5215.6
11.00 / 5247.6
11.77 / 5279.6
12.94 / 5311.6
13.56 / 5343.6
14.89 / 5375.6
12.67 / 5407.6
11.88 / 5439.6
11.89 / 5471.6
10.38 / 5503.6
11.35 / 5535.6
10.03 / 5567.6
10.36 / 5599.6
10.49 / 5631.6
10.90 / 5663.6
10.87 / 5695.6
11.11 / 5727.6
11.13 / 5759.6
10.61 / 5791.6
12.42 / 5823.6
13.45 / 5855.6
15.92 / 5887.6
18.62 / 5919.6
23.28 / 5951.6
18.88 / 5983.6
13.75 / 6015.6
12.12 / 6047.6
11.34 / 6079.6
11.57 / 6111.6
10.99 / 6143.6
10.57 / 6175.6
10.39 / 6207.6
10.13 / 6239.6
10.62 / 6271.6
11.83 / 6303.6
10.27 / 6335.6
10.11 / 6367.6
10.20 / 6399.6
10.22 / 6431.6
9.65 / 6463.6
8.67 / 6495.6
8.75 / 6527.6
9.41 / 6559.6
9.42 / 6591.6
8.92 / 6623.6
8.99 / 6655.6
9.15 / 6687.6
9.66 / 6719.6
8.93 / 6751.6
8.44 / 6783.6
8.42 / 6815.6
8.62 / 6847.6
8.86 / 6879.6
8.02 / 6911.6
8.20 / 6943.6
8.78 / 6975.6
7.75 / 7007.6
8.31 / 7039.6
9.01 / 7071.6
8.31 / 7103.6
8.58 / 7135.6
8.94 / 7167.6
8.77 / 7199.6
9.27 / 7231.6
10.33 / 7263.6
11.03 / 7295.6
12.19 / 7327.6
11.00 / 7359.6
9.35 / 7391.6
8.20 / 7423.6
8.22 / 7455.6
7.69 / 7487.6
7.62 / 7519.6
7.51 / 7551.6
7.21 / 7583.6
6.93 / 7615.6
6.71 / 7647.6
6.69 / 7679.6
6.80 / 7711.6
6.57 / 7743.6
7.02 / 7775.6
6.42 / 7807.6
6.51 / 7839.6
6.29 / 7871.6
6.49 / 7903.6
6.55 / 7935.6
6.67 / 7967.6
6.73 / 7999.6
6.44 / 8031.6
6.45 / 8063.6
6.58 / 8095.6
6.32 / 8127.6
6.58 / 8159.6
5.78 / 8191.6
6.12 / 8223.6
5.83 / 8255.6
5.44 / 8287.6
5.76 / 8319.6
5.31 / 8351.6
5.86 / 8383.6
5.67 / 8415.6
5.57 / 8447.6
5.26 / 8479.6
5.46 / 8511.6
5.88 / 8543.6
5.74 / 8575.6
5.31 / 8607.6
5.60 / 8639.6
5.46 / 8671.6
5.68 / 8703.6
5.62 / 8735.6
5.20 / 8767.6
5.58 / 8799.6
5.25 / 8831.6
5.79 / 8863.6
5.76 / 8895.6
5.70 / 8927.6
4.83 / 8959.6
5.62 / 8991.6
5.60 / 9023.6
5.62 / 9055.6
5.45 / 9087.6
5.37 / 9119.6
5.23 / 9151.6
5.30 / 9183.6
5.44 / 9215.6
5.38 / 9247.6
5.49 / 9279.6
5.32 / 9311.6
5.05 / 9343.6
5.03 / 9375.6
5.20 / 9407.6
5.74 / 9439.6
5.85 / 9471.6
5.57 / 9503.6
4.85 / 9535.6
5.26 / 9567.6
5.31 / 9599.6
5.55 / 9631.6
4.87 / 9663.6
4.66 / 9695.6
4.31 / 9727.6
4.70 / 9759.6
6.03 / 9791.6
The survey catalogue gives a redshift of 2.844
